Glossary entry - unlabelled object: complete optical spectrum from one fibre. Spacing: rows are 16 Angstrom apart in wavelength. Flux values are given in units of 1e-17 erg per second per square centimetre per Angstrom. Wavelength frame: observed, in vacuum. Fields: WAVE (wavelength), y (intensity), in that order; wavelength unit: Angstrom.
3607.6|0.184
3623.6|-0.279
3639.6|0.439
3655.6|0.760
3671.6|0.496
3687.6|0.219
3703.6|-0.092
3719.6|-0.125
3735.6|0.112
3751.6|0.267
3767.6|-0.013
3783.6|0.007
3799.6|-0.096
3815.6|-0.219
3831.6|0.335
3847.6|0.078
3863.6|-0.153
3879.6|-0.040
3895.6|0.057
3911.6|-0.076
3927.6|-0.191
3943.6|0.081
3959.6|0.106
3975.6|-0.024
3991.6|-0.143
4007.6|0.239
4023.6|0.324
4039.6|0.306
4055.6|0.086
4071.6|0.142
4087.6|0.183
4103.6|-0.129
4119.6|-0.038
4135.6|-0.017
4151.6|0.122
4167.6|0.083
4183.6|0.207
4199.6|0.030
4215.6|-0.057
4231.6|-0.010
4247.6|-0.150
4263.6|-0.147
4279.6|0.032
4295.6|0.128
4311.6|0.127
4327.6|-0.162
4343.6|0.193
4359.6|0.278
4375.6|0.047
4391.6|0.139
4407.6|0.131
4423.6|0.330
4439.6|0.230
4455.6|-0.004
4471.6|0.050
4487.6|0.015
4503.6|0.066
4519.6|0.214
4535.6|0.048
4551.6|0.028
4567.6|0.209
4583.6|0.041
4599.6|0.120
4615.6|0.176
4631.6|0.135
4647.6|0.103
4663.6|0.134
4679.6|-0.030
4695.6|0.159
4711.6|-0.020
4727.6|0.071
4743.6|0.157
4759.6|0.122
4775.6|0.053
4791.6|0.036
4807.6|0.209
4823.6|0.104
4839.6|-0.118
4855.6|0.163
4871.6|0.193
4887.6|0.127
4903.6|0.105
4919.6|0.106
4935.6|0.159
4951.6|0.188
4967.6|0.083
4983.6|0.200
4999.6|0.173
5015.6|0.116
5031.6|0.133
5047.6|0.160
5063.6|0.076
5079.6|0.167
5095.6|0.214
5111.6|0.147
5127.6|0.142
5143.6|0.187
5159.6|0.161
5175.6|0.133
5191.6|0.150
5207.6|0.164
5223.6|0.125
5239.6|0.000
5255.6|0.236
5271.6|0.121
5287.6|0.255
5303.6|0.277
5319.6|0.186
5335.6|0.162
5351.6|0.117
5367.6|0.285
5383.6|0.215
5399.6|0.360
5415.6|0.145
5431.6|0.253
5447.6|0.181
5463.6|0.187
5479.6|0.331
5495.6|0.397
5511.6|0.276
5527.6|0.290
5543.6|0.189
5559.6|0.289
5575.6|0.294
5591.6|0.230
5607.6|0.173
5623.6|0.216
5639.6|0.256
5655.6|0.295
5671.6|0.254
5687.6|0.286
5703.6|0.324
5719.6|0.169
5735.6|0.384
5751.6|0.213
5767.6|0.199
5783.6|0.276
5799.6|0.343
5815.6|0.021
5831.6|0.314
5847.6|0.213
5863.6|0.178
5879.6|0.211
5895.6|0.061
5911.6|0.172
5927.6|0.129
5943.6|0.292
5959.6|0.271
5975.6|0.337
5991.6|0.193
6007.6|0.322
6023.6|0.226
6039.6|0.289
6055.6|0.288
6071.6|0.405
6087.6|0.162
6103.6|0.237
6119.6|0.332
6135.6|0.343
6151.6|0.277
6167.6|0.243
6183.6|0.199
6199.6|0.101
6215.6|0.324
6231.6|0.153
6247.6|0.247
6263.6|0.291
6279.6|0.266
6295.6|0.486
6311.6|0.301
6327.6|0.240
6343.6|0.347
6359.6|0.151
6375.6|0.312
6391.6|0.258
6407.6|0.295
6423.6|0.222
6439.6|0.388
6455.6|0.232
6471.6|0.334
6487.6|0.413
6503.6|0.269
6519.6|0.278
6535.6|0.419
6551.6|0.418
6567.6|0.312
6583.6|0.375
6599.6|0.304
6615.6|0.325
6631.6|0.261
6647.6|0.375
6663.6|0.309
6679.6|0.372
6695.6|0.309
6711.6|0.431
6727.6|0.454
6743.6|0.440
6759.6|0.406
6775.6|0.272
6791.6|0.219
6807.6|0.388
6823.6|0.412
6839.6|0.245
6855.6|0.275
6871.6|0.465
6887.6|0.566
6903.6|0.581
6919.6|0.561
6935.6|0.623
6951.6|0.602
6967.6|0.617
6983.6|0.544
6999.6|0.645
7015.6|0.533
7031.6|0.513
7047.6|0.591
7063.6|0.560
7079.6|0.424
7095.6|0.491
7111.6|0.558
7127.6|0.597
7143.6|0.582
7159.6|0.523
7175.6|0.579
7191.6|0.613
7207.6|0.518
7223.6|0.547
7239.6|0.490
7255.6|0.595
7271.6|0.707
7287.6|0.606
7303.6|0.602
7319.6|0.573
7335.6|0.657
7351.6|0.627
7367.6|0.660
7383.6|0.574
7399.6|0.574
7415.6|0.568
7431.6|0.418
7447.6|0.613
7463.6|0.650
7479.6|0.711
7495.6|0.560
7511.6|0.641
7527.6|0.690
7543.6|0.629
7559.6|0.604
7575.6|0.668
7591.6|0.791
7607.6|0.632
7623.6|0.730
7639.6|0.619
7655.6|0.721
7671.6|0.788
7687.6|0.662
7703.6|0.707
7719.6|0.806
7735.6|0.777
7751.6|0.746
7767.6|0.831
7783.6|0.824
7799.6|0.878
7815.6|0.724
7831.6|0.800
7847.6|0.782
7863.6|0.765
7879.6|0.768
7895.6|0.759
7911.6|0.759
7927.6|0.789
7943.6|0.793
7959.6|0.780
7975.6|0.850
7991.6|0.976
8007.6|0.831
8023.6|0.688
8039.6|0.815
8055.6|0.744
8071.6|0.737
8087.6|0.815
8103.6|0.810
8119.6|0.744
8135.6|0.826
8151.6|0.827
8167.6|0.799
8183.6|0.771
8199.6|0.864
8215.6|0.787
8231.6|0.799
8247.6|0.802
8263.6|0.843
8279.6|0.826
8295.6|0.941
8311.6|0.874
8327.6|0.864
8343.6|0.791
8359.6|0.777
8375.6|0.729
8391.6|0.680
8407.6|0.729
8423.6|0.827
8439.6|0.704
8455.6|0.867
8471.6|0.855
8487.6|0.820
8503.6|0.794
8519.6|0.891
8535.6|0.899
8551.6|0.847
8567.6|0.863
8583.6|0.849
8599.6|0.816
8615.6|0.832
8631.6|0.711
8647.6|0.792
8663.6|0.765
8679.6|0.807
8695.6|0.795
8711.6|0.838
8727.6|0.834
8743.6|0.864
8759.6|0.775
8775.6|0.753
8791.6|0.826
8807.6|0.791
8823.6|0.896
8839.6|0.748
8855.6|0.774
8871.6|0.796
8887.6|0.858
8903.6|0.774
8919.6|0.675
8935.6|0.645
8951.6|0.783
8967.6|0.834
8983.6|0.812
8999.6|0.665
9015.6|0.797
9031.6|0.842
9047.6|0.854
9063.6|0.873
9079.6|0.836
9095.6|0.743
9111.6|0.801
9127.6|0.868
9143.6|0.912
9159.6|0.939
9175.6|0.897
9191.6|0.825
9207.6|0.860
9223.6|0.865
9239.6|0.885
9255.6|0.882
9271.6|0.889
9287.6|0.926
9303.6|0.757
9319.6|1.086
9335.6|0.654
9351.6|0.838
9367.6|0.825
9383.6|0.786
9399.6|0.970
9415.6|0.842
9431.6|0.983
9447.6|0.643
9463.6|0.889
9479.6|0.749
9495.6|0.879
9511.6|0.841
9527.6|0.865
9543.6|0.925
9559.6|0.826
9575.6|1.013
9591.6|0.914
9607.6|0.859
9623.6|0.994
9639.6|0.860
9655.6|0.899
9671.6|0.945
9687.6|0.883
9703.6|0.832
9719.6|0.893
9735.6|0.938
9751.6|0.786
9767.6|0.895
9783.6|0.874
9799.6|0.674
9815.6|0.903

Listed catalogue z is 0.726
